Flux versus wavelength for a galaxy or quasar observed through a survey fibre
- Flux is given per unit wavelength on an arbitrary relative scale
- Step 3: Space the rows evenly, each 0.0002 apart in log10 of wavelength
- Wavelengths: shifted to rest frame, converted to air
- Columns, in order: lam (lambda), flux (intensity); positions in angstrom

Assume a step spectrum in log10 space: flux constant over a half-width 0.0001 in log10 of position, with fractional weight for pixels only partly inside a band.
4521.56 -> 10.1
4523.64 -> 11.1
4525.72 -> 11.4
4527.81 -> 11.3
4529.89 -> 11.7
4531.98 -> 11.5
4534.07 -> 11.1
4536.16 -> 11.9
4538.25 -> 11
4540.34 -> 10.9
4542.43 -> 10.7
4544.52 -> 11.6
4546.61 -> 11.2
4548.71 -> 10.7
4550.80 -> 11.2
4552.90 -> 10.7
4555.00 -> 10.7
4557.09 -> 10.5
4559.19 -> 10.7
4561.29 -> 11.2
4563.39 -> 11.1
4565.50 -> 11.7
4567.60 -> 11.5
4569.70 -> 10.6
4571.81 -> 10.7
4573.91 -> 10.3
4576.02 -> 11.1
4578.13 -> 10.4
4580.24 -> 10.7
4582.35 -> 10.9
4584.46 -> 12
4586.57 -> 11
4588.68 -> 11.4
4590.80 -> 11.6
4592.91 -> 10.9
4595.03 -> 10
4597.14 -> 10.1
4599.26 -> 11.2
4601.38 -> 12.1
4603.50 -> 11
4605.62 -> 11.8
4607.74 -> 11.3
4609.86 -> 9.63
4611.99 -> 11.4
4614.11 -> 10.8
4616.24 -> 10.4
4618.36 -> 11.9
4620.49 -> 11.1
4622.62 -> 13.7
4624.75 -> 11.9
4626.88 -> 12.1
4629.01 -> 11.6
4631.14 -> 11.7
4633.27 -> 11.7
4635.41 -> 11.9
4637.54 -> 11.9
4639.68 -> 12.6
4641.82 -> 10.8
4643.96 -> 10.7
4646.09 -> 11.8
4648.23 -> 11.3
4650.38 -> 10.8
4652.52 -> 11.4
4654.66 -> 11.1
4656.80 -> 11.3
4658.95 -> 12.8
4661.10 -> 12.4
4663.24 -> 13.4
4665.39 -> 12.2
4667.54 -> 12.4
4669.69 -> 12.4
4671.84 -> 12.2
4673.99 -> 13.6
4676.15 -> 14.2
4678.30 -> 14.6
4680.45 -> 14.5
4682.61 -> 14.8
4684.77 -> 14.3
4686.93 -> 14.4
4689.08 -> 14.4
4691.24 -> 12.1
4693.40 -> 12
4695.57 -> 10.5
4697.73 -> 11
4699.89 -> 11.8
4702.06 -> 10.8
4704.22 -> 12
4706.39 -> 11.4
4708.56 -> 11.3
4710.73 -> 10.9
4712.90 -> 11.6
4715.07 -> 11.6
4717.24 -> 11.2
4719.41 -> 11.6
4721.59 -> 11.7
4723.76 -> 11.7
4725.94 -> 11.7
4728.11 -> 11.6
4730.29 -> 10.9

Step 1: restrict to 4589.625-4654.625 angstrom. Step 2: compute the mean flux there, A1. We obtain 11.4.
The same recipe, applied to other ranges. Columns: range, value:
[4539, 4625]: 11.1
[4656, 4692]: 13.3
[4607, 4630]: 11.4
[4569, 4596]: 10.9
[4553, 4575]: 10.9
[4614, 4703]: 12.2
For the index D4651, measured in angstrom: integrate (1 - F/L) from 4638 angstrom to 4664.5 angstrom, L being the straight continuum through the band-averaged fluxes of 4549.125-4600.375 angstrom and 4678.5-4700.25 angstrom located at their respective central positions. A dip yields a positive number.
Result 1.4 angstrom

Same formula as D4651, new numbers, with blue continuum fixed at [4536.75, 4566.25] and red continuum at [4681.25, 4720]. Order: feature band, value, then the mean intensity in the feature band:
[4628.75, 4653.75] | 0.34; 11.5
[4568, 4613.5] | 1.32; 11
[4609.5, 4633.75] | -0.04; 11.5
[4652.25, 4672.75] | -0.62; 12.2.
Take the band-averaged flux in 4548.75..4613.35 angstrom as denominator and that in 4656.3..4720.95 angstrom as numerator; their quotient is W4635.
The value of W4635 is 1.13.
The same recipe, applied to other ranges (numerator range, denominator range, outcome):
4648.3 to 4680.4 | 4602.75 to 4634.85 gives 1.09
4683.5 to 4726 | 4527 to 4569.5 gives 1.07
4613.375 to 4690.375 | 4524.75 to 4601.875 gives 1.12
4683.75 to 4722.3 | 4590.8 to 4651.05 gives 1.05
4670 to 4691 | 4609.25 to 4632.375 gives 1.21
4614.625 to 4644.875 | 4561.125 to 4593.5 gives 1.06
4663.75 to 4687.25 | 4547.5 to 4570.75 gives 1.24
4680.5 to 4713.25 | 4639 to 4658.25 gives 1.09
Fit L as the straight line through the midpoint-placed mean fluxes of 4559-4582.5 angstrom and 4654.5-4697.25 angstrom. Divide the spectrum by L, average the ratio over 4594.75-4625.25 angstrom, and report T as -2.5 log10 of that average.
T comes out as 0.043 mag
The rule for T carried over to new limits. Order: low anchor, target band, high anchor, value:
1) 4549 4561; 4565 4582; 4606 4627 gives 0.01 mag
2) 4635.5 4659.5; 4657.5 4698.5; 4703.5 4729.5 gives -0.14 mag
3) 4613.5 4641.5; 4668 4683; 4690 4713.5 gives -0.18 mag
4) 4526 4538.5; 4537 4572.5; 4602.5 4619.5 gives 0.03 mag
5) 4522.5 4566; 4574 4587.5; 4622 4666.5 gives 0.04 mag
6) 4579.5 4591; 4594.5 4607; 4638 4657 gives 0.02 mag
